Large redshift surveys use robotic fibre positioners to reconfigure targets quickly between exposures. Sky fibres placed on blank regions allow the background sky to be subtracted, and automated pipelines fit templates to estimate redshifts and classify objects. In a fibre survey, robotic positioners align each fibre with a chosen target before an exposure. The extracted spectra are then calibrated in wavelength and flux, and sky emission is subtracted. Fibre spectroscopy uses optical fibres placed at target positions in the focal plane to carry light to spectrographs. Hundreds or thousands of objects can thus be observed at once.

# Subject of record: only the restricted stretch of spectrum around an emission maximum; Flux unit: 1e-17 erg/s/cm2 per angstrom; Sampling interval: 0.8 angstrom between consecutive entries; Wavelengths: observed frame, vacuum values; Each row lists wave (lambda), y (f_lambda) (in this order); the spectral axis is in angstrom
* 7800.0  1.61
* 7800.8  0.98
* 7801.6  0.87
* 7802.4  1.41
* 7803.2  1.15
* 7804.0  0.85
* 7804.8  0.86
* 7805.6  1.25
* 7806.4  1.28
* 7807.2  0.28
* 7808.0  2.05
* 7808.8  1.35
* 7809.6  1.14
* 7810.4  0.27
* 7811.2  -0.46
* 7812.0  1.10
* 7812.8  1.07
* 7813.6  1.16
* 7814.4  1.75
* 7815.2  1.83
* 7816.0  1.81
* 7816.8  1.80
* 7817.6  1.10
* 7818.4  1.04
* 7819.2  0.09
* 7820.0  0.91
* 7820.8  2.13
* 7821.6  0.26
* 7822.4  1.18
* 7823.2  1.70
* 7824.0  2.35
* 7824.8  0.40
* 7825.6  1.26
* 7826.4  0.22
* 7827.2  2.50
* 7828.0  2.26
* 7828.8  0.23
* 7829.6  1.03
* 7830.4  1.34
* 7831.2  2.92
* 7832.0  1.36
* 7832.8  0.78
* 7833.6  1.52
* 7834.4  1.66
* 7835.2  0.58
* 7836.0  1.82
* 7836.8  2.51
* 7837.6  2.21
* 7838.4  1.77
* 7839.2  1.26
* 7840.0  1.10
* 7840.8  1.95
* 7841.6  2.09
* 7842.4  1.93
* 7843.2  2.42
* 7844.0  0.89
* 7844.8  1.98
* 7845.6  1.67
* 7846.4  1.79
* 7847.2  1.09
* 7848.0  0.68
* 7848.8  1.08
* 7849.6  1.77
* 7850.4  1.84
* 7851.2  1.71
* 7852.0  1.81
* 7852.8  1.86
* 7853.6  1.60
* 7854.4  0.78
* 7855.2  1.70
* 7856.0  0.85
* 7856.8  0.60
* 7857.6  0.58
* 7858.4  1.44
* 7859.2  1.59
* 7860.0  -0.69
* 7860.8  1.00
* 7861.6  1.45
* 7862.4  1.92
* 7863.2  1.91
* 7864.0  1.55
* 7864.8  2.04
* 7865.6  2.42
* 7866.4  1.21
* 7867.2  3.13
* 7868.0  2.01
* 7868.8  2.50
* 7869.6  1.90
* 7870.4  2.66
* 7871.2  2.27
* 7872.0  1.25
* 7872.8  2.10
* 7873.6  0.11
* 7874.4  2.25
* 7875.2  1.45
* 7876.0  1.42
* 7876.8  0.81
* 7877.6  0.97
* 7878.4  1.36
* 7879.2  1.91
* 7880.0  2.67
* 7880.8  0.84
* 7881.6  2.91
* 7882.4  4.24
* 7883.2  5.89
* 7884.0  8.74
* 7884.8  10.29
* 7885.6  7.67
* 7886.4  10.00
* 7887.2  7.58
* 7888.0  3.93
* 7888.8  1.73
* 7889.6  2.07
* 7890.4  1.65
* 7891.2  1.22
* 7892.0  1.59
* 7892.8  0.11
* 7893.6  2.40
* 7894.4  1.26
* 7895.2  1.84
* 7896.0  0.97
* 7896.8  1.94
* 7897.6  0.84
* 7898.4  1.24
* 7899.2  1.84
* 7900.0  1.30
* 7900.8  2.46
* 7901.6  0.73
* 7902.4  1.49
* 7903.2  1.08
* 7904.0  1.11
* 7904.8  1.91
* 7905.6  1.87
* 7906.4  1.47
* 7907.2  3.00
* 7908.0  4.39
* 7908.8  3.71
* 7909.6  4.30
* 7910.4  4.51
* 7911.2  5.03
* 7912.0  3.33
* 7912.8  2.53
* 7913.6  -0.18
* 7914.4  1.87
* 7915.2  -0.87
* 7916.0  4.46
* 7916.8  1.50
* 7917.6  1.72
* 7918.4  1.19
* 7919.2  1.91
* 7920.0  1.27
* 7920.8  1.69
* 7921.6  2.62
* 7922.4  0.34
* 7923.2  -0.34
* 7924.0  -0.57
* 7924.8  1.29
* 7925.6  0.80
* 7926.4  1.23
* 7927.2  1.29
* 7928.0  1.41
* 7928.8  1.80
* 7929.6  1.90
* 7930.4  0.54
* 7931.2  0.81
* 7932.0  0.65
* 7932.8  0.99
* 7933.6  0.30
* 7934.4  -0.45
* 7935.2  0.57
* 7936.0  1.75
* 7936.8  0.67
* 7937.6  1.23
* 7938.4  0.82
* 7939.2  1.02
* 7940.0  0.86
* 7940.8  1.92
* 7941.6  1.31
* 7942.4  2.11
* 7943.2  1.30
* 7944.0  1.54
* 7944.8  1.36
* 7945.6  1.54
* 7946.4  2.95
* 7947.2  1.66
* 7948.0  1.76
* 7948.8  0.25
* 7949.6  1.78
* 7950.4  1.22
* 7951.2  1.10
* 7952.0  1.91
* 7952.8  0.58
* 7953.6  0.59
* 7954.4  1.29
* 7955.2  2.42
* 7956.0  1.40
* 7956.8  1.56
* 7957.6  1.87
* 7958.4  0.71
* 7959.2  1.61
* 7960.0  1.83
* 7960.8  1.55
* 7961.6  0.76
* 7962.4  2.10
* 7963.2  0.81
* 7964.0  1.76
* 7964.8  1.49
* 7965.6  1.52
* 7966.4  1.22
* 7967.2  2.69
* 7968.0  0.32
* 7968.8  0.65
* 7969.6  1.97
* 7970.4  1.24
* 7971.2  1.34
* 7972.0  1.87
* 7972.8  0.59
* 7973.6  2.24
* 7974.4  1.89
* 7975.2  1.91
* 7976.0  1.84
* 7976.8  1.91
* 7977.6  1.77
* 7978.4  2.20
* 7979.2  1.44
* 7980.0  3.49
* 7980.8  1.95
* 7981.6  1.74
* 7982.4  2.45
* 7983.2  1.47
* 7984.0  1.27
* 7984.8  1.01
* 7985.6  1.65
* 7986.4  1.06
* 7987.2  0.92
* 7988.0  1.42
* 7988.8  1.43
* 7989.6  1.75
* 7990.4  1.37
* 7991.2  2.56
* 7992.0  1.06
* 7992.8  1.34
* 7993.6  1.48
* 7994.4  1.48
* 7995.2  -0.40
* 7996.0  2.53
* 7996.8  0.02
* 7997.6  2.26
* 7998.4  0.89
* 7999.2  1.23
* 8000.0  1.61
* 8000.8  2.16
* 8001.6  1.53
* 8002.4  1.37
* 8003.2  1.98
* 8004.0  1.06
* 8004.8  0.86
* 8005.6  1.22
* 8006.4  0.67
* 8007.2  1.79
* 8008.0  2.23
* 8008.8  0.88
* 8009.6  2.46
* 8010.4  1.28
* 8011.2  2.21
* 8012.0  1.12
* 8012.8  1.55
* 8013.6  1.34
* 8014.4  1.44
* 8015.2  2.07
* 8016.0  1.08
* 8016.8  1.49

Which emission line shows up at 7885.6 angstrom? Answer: H-alpha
